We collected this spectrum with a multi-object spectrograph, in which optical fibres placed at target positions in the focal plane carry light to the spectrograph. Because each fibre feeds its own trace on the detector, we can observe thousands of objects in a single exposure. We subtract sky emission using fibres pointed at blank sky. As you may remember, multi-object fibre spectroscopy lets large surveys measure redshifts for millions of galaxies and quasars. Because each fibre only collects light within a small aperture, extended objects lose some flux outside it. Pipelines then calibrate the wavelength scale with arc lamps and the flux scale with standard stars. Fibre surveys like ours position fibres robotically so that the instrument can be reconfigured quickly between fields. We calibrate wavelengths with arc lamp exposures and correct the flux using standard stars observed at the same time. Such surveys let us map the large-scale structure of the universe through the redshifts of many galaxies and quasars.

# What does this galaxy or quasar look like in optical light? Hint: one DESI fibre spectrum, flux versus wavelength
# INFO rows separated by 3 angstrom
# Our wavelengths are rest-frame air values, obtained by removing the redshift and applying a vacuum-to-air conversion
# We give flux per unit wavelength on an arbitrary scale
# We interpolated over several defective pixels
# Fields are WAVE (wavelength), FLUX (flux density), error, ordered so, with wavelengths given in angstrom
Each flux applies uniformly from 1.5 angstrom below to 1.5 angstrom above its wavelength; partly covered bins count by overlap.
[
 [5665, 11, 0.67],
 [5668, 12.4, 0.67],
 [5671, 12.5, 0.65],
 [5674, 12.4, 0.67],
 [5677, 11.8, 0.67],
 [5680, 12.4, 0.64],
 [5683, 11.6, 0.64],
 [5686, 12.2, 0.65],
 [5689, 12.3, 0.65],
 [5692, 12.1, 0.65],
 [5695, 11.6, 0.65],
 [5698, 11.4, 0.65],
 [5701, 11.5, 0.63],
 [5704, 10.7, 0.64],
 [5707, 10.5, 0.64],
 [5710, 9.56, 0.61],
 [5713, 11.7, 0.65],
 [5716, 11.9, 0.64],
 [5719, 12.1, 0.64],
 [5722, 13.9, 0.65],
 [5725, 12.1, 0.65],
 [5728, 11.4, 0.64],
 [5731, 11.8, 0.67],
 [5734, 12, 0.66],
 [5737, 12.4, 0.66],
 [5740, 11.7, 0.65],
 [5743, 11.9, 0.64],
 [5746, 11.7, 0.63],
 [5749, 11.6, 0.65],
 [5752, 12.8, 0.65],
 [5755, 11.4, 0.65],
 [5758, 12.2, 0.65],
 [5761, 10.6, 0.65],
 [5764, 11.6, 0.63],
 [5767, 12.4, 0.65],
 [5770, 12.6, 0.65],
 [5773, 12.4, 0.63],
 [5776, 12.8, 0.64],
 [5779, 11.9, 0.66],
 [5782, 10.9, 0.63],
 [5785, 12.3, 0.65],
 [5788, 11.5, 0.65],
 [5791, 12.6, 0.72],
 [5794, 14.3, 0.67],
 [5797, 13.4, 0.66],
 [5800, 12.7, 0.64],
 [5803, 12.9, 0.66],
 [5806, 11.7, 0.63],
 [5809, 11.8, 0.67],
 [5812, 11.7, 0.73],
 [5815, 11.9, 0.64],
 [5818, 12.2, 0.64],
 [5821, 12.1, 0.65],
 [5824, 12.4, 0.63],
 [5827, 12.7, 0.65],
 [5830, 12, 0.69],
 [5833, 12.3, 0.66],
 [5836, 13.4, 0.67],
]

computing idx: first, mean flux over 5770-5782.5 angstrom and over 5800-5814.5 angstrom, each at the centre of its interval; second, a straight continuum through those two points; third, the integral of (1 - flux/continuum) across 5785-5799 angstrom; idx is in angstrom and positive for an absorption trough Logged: -0.9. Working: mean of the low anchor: 12.2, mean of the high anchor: 12.1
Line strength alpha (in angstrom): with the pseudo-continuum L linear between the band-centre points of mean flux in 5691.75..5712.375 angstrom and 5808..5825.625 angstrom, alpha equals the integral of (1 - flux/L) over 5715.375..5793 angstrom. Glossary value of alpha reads -3.82 angstrom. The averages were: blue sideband 11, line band 12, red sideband 12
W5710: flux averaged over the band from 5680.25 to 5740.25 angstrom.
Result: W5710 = 11.7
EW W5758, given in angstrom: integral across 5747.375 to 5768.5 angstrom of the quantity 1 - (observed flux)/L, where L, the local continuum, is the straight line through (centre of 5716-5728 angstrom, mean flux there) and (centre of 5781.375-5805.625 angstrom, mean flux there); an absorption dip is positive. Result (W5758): 1.2 angstrom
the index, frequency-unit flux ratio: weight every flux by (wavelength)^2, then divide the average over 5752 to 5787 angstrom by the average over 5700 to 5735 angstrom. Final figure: 1.0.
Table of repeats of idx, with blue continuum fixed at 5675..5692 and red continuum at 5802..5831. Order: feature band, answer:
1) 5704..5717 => 1.33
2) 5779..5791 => 0.38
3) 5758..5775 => 0.19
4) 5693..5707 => 0.97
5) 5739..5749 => 0.29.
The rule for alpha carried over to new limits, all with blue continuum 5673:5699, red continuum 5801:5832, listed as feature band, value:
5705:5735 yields 0.88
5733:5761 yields 0.39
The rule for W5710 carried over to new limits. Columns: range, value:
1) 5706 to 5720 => 11.1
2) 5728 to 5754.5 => 11.9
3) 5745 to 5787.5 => 11.9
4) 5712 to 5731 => 12.2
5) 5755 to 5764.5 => 11.4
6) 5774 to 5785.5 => 12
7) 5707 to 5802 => 12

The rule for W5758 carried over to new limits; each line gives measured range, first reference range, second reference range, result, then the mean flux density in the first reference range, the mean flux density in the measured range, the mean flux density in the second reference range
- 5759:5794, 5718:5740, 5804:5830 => 0.20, 12.2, 12.1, 12.1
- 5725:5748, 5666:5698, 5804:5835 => 0.45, 12.1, 11.9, 12.1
